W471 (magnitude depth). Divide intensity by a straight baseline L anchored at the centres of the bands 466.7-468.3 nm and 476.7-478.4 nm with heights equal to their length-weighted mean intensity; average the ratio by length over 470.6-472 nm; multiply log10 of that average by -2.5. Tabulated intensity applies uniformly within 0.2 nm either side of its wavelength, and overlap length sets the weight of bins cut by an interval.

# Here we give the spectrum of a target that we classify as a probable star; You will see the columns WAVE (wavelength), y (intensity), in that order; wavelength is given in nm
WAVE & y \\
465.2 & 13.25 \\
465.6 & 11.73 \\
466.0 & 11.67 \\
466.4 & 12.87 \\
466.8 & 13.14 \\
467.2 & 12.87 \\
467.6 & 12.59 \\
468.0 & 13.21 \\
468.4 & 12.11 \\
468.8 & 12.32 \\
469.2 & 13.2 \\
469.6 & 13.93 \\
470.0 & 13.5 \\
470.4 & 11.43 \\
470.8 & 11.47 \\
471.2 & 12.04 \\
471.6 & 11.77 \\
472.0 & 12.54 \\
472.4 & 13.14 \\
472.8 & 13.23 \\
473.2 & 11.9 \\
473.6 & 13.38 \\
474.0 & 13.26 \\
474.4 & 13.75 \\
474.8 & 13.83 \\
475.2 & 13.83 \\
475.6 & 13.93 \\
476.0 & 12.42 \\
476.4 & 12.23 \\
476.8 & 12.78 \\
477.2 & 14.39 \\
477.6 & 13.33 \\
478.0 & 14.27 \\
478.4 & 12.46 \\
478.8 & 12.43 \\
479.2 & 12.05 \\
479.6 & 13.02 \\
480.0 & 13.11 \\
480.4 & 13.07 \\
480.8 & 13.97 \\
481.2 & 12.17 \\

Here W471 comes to 0.11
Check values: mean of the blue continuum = 12.9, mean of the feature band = 11.9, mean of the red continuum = 13.6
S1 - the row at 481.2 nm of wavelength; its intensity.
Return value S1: 12.17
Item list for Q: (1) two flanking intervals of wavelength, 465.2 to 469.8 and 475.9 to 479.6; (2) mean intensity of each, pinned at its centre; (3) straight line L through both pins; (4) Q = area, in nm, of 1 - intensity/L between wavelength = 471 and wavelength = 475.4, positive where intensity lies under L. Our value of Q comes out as -0.042 nm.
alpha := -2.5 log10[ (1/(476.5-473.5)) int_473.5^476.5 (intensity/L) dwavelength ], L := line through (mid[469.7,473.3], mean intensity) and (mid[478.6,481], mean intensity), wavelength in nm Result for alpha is -0.06 mag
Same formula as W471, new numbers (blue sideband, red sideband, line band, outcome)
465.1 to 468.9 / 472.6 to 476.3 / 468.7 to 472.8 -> 0.029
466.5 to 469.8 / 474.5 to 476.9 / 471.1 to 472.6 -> 0.057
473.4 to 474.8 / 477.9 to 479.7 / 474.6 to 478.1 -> -0.022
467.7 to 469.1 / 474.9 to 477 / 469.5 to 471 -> 0.019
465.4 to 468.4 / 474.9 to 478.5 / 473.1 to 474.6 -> -0.004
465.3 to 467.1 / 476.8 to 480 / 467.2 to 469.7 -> -0.025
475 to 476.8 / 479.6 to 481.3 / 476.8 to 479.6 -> -0.002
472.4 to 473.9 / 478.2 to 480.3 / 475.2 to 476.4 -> -0.028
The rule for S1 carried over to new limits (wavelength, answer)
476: 12.42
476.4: 12.23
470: 13.5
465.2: 13.25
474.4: 13.75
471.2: 12.04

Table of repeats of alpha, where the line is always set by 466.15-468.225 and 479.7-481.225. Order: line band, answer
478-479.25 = 0.041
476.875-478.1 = -0.059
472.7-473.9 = 0.016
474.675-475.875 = -0.057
